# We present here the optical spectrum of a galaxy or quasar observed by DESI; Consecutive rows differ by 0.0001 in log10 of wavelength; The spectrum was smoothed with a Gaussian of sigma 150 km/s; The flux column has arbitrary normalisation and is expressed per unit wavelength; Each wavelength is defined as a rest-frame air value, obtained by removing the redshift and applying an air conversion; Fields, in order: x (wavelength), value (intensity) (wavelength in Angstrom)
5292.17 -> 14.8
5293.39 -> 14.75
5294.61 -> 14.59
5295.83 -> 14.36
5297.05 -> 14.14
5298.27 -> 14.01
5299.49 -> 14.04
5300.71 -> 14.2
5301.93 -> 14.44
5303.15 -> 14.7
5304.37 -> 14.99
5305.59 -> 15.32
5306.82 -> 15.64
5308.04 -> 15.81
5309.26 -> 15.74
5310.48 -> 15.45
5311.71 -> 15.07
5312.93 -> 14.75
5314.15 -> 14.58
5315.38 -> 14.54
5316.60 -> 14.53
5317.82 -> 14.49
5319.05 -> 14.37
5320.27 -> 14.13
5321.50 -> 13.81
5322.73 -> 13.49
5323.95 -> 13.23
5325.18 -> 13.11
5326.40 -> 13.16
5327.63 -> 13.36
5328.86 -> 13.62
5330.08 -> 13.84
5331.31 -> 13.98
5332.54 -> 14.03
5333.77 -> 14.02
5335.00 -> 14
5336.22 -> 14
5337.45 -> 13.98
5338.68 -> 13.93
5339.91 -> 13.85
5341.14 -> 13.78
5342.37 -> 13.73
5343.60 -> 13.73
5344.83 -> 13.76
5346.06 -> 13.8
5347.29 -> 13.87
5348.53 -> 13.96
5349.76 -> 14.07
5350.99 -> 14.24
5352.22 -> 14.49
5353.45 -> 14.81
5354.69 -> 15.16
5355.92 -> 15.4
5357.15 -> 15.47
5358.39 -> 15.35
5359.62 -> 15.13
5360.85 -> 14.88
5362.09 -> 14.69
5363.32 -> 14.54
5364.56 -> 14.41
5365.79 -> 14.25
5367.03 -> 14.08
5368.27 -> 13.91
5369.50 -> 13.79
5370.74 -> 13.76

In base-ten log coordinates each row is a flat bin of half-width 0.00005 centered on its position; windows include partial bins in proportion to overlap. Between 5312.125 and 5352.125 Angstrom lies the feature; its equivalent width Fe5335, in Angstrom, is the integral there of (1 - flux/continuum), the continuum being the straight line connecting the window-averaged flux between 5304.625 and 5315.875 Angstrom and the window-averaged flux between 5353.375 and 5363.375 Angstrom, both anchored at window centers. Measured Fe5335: 3.19 Angstrom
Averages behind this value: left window 15.2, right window 15.1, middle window 13.9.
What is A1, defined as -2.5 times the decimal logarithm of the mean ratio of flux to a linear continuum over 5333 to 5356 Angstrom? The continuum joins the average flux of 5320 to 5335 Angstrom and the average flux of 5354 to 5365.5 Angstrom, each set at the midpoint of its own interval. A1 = 0.02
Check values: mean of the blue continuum 13.6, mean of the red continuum 15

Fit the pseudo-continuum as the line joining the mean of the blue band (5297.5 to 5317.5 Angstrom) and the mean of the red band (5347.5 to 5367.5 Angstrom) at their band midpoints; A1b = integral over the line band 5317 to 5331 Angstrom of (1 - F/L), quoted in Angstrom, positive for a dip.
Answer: 1.0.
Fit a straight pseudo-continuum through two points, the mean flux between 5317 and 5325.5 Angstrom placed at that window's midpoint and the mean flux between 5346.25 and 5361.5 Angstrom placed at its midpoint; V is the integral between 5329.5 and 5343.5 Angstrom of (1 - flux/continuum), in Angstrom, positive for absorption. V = 0.3 Angstrom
